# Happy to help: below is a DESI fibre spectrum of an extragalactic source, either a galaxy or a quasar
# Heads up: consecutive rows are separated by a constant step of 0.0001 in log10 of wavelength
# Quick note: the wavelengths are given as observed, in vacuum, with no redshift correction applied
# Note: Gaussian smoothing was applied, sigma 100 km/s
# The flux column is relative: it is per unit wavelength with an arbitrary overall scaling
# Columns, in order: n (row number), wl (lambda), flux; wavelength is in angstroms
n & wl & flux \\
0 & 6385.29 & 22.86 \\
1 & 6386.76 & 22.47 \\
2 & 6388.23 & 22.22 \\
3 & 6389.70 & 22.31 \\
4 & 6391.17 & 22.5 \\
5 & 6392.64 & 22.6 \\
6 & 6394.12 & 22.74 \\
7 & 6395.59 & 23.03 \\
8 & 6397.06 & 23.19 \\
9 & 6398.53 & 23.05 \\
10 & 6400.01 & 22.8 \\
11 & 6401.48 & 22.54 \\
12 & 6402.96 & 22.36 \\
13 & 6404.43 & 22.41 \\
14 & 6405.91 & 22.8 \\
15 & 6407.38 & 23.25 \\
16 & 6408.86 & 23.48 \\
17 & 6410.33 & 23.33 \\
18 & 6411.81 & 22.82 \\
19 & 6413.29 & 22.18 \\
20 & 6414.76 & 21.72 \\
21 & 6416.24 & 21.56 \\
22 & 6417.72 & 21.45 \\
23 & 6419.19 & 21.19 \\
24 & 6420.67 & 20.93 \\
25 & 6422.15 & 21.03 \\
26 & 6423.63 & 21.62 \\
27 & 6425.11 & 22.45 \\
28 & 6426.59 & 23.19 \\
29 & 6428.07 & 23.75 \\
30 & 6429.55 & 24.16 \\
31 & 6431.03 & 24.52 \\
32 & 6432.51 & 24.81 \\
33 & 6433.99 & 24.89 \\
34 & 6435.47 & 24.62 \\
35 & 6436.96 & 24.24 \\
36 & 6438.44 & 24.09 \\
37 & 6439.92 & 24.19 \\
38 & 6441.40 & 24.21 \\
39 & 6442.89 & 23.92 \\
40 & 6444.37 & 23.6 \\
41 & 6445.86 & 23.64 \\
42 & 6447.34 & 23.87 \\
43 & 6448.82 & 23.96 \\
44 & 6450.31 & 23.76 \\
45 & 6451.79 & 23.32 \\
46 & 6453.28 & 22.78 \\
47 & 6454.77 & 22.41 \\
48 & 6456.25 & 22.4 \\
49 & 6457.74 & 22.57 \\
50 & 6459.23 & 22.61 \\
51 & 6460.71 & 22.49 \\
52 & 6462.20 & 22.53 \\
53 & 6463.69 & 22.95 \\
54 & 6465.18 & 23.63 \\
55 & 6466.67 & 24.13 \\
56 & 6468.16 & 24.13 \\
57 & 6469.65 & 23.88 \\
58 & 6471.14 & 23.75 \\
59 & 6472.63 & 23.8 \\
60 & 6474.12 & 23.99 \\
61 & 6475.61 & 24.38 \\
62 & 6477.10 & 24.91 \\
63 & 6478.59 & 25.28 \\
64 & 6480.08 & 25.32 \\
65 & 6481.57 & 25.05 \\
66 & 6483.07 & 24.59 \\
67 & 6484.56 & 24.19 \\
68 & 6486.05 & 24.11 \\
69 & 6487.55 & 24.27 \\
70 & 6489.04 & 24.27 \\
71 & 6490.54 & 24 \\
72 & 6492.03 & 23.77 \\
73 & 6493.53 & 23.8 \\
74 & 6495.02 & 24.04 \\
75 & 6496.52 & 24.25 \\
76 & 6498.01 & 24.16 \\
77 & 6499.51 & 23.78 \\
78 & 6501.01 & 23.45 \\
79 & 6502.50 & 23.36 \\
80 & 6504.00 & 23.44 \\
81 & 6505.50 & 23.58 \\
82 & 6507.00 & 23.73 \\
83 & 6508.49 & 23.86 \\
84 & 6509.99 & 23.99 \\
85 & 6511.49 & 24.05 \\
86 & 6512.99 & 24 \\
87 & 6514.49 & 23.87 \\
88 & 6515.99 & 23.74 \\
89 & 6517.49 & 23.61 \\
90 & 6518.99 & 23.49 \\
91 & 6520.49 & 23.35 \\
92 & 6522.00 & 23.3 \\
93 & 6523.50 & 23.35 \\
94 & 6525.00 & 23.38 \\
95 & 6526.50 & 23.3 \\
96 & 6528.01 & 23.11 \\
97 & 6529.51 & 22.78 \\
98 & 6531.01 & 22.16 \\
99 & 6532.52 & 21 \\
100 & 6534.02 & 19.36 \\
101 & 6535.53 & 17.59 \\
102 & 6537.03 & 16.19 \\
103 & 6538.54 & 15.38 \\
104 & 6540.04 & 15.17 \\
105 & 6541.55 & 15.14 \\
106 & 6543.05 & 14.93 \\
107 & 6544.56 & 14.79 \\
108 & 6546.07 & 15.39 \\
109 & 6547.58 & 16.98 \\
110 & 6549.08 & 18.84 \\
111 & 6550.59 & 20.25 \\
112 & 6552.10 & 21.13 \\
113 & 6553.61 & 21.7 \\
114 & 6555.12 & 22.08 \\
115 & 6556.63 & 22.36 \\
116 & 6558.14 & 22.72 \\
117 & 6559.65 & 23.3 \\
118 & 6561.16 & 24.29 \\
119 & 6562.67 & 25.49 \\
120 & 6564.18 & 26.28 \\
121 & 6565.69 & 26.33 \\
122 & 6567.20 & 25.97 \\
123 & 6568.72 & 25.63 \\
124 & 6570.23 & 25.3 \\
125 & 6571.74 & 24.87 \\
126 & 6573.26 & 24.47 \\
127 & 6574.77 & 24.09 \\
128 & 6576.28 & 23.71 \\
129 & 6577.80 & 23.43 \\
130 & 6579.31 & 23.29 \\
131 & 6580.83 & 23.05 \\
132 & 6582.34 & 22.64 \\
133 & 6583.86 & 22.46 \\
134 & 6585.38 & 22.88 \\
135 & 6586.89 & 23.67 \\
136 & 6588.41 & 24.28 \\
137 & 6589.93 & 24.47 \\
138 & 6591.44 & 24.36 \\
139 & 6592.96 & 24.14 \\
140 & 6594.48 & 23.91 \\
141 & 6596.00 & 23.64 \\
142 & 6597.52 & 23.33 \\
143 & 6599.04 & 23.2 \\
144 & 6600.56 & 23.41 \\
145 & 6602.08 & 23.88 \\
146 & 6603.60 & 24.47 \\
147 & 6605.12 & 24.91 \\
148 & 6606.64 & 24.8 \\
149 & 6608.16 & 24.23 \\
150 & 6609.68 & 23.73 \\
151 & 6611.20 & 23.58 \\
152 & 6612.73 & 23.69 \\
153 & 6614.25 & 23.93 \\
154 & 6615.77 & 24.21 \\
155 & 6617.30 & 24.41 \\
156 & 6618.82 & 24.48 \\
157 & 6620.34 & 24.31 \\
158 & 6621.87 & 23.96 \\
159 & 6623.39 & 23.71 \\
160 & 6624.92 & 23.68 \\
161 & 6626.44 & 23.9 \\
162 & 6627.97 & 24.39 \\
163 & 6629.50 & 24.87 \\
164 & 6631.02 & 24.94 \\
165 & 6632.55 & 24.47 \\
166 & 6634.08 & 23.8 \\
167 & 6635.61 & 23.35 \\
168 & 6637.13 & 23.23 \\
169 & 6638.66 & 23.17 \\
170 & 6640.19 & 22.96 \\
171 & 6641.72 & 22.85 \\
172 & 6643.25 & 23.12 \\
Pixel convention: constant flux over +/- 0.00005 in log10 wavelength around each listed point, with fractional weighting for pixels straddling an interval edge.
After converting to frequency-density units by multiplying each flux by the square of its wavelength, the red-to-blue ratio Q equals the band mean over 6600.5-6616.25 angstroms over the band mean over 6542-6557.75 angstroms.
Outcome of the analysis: 1.3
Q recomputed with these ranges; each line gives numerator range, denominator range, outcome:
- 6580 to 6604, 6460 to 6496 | 1.02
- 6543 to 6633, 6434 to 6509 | 1.01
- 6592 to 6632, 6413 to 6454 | 1.09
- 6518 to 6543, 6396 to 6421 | 0.94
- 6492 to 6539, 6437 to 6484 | 0.97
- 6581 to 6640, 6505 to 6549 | 1.18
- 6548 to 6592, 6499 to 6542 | 1.09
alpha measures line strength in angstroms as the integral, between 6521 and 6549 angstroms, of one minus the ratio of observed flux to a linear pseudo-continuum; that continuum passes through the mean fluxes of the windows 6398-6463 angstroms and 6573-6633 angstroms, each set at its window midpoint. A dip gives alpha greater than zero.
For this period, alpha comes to 5.3 angstroms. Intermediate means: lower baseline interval 23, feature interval 19.1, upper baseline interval 23.9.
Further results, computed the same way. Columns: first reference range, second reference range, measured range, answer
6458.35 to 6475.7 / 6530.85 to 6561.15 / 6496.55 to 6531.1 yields -4.7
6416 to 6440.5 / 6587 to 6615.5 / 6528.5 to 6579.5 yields 5.4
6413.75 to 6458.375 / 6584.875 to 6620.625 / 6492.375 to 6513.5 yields -0.3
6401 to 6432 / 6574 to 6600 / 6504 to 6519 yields -0.4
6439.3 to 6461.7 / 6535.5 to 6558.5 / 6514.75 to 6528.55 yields -2.8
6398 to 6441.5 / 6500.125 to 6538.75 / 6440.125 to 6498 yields -2.7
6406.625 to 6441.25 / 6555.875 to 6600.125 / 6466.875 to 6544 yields 2.6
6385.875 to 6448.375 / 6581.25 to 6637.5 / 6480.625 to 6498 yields -0.6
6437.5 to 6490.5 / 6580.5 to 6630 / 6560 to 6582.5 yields -0.7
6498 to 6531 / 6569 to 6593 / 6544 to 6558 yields 2.5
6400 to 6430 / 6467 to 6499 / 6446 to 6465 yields 0.4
